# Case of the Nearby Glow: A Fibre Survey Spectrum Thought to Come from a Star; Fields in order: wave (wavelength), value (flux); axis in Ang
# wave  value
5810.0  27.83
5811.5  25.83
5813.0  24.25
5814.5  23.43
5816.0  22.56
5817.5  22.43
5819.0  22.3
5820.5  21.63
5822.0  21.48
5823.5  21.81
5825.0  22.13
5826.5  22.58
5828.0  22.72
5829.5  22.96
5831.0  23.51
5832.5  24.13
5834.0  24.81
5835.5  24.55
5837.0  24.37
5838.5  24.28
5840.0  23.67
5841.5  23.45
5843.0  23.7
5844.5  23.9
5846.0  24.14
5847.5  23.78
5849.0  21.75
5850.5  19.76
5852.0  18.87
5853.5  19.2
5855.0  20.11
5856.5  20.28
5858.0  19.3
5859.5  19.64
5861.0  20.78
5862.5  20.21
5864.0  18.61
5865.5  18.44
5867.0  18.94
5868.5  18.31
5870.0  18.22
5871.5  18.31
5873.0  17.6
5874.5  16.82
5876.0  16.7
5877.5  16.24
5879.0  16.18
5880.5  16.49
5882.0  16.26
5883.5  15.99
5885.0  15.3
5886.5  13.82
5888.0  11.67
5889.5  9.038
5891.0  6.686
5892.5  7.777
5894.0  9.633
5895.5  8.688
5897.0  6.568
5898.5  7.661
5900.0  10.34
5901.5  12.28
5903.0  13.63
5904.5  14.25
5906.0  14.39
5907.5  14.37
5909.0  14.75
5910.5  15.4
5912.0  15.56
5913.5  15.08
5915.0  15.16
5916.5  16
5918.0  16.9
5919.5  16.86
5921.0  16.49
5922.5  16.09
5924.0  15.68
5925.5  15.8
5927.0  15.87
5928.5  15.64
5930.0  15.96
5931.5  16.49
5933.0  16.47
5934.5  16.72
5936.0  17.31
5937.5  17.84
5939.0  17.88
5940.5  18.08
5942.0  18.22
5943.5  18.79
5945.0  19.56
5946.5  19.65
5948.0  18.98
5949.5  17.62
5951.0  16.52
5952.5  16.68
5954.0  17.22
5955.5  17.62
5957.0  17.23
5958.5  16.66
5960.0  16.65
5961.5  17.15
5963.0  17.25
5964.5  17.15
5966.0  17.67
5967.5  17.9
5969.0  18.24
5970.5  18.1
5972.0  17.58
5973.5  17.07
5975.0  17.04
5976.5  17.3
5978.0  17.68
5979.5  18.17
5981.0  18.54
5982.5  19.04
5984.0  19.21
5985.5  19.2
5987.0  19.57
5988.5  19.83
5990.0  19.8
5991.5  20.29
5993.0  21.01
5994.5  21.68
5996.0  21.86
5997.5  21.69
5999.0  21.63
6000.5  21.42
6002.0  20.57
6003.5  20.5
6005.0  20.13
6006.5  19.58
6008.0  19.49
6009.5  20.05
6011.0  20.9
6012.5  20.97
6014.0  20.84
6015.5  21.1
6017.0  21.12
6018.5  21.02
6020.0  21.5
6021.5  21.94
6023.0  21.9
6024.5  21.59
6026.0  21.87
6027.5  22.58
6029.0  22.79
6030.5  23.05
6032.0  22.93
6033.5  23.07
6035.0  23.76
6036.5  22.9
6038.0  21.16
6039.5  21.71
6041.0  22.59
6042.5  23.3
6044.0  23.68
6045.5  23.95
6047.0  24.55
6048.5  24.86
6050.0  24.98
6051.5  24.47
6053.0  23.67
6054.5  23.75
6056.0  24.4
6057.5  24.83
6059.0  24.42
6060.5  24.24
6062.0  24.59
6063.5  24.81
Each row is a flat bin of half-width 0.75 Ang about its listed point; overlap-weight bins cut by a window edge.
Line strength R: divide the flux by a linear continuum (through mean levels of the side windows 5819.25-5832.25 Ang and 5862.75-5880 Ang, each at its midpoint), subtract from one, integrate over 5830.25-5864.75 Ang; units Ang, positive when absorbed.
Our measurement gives -3.10 Ang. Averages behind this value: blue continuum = 22.4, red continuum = 17.7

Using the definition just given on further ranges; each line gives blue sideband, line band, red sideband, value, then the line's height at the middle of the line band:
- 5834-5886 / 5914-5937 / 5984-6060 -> 5.0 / 20.7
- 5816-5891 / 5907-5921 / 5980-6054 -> 3.3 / 20.5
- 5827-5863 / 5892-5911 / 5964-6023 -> 8.7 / 21.3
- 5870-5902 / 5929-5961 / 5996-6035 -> -1.3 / 16.8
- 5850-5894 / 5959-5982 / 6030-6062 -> 3.4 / 20.6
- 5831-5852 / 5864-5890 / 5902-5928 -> 4.4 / 19.5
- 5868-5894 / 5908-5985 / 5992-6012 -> 3.4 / 18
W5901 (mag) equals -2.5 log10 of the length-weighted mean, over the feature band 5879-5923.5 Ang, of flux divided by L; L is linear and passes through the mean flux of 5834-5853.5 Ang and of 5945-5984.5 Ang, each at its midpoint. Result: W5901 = 0.47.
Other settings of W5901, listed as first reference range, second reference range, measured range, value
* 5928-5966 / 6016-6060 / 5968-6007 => 0.03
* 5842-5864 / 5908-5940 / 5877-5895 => 0.42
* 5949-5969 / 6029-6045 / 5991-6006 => -0.05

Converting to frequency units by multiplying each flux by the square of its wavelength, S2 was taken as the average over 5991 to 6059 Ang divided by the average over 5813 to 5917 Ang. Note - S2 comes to 1.30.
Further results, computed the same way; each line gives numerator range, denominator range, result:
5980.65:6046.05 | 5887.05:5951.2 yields 1.49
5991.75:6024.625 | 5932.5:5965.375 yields 1.22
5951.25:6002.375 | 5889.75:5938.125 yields 1.37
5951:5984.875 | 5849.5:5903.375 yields 1.18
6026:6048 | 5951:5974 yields 1.36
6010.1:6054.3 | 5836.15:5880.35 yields 1.19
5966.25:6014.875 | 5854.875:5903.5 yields 1.36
